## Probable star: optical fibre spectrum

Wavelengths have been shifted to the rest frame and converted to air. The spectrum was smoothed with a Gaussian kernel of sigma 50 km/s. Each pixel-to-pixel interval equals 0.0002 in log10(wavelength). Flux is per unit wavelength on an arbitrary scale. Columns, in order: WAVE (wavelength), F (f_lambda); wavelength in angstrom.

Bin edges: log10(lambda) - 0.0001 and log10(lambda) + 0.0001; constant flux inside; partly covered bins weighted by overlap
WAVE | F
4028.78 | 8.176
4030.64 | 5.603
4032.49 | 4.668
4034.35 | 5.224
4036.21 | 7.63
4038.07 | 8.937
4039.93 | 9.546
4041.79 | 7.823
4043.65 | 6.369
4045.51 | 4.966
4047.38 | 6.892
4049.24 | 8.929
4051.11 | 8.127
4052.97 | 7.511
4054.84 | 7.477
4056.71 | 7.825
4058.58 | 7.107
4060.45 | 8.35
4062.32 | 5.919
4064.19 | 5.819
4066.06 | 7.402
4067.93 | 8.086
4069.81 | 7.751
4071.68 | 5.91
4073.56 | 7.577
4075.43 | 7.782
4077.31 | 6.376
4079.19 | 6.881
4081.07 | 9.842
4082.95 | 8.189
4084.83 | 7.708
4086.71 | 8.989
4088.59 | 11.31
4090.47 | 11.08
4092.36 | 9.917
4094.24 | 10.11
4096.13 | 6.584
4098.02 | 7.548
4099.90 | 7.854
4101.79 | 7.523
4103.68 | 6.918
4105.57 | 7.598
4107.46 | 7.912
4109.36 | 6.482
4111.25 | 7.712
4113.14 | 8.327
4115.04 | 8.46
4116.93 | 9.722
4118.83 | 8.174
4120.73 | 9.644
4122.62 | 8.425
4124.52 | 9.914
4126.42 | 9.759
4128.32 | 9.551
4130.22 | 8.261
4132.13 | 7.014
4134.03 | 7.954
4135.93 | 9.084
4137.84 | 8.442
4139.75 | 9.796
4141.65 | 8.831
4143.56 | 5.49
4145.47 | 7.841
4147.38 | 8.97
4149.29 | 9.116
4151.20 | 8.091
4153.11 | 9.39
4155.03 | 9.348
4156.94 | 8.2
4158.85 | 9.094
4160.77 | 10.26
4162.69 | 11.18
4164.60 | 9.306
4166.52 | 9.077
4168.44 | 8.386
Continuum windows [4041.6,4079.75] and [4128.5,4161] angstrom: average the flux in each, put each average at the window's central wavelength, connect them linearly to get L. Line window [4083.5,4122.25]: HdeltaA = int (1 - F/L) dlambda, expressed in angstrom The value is -3.1 angstrom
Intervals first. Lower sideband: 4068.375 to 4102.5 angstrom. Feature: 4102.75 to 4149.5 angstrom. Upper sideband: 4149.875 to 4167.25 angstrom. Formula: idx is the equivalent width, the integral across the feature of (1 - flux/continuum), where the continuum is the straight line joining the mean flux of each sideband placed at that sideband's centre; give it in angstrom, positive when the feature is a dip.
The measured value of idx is 2.6 angstrom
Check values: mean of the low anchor 8.28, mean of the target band 8.36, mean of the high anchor 9.33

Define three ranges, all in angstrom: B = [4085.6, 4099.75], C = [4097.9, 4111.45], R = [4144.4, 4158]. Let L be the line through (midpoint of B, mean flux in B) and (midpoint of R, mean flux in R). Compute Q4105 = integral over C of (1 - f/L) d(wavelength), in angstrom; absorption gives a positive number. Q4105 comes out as 2.6 angstrom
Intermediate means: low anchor 9.26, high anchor 8.69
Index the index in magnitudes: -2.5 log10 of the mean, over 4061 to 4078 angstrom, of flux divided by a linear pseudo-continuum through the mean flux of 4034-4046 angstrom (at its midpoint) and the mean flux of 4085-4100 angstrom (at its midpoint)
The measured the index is 0.198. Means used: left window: 7.39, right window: 9.18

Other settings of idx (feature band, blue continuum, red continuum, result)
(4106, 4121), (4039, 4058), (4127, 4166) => 0.3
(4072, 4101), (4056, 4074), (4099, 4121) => -3.5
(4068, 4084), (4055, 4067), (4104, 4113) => -0.8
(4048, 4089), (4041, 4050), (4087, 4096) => 3.7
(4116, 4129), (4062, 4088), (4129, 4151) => -2.0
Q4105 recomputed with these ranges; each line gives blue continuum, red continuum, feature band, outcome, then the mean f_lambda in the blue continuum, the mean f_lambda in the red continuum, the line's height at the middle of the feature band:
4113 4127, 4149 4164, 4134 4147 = 1.4 angstrom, 9.08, 9.35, 9.23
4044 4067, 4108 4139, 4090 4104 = -0.7 angstrom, 7.17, 8.56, 8.02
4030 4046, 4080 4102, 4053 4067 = 1.0 angstrom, 6.83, 8.92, 7.7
